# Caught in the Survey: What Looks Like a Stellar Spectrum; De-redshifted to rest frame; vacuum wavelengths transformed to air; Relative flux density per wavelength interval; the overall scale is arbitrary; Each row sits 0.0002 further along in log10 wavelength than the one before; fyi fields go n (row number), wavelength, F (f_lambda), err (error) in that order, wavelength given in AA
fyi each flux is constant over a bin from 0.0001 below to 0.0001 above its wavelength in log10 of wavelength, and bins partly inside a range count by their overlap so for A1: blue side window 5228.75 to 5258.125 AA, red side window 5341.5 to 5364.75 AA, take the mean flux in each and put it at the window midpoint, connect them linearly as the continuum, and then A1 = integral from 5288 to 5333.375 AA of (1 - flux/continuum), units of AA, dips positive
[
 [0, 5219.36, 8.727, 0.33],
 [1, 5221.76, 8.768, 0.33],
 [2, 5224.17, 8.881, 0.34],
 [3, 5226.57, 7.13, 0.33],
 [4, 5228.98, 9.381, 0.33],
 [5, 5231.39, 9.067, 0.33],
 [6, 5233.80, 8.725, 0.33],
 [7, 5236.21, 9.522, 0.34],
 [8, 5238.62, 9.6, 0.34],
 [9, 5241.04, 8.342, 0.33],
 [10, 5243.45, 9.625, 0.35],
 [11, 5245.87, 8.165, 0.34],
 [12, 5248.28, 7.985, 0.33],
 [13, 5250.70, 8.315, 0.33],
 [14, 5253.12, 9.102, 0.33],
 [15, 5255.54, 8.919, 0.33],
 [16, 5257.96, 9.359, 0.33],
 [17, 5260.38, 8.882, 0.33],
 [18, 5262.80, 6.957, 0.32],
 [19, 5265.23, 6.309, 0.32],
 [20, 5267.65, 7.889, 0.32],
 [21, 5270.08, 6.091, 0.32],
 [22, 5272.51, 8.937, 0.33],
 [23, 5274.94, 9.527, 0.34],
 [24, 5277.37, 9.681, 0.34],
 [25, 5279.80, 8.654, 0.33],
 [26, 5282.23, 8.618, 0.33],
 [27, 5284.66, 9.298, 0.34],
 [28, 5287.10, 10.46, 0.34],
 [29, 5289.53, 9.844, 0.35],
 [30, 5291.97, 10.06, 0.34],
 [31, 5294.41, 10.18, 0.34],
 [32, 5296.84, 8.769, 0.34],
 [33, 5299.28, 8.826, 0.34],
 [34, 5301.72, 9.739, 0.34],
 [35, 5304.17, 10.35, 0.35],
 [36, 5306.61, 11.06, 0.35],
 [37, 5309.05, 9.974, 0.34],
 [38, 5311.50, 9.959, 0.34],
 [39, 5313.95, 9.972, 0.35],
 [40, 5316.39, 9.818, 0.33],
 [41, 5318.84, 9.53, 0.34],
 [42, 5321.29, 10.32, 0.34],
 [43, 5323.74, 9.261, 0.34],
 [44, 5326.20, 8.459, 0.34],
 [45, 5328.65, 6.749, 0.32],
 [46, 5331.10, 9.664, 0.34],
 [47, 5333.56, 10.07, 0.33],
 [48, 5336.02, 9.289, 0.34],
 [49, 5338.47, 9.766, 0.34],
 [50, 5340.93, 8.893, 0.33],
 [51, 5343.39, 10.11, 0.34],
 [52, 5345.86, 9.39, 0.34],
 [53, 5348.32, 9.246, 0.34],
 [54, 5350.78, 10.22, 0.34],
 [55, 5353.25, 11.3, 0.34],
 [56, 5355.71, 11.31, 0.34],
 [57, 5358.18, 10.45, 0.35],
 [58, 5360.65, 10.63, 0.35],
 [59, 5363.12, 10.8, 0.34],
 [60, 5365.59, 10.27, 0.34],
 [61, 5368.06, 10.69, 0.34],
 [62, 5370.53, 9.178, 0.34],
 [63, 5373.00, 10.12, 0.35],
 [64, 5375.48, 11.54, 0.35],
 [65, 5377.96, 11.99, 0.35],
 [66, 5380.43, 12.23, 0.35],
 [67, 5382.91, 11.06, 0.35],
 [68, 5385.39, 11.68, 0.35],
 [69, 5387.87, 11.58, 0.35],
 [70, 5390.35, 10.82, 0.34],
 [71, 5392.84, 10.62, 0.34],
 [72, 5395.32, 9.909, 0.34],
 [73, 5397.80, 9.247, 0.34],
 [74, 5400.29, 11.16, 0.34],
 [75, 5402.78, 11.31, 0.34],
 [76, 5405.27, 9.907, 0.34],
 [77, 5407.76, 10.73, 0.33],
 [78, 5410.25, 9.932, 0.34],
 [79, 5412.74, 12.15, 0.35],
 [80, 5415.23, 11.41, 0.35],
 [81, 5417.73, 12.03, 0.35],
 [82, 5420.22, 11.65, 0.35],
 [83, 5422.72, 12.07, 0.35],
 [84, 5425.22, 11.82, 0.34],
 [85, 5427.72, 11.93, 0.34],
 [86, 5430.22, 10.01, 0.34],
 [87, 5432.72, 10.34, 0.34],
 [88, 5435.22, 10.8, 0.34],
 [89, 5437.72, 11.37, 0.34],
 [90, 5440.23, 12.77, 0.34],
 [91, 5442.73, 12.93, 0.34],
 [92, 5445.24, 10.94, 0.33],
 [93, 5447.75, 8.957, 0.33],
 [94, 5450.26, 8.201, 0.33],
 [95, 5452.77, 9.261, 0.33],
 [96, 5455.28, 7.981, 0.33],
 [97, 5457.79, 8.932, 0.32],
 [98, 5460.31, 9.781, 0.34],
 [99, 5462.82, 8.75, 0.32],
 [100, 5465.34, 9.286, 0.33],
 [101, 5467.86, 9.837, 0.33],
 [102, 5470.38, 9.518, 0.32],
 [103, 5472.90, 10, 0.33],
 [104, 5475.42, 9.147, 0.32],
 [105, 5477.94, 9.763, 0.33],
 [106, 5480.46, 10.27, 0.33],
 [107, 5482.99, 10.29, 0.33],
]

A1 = 0.8 AA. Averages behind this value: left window 8.9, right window 10.3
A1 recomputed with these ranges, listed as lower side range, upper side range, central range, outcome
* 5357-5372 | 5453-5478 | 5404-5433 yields -4.2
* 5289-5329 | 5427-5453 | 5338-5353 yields 0.3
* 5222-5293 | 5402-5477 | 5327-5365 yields -1.1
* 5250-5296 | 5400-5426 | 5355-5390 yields -1.3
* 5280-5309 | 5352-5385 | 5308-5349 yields 3.3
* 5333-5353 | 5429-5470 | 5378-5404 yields -3.1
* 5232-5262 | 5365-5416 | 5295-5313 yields -0.3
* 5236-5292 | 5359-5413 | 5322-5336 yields 1.3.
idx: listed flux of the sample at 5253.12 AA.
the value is 9.102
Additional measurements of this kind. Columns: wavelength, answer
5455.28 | 7.981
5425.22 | 11.82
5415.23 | 11.41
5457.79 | 8.932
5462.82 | 8.75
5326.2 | 8.459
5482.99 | 10.29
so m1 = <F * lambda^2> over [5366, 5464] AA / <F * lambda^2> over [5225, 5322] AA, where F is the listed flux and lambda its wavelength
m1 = 1.24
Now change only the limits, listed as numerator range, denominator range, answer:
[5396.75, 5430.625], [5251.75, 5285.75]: 1.39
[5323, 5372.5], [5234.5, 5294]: 1.15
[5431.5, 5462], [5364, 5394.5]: 0.95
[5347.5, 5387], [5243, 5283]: 1.34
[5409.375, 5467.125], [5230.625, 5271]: 1.35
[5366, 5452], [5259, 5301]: 1.31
